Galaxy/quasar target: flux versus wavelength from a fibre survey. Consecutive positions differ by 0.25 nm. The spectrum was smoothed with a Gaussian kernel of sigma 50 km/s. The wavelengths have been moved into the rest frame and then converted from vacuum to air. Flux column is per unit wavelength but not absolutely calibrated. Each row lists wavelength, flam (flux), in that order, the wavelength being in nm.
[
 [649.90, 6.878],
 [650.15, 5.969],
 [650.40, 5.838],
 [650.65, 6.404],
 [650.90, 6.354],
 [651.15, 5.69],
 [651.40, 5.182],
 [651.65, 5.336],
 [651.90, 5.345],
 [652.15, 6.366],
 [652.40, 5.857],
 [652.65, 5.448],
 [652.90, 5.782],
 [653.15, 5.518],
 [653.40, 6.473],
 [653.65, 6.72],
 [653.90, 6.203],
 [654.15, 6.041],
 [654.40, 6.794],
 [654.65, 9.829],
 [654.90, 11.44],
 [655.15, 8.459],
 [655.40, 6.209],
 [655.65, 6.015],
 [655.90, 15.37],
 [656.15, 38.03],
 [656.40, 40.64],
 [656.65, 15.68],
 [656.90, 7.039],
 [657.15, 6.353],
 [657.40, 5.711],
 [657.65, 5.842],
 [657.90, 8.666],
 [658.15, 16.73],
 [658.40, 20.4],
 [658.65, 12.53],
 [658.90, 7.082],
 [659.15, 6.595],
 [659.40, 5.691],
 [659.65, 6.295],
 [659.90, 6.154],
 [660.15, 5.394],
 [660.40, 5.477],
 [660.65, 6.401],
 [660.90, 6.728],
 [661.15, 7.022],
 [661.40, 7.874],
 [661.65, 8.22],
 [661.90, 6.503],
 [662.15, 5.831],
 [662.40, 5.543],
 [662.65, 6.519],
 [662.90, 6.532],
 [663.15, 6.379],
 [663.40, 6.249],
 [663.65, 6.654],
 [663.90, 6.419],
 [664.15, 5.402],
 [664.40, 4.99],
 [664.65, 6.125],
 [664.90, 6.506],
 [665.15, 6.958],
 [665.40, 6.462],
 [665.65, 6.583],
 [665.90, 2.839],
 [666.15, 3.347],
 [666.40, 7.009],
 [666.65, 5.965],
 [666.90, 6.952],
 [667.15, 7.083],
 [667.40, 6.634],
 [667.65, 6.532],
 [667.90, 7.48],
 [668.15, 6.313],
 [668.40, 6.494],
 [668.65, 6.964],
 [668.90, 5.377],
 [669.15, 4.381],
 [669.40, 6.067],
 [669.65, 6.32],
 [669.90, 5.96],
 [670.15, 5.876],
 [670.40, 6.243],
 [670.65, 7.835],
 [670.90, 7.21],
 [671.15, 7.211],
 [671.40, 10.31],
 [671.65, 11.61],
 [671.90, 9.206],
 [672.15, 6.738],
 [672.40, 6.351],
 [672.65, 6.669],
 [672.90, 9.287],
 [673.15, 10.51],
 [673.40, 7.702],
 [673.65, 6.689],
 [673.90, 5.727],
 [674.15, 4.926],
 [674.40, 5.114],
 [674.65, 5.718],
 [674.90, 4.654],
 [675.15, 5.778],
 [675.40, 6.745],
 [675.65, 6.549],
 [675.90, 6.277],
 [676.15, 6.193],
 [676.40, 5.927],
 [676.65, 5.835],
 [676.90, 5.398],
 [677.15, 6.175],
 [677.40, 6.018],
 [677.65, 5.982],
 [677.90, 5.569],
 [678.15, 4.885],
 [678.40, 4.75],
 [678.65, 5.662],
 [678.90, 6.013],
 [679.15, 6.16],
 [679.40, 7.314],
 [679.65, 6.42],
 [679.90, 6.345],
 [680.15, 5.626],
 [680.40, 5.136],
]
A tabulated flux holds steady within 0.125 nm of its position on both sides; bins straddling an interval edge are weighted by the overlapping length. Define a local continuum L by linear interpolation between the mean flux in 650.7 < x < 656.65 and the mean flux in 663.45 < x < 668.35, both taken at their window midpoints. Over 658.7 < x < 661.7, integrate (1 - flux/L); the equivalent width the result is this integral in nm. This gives 0.447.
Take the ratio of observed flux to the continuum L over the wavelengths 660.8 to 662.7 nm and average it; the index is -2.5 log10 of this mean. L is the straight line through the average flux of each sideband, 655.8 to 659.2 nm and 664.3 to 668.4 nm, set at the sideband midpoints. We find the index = 0.50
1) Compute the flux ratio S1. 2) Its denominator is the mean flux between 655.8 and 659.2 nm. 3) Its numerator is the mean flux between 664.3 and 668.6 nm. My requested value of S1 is 0.41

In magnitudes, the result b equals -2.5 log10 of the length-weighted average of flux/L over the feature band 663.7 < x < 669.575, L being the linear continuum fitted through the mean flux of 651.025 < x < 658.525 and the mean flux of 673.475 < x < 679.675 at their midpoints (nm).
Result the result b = 0.28 mag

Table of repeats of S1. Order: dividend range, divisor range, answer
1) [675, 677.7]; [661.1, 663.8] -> 0.91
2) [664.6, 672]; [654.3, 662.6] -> 0.65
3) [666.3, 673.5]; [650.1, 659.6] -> 0.75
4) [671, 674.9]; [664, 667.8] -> 1.25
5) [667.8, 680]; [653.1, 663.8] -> 0.70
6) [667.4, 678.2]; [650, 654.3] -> 1.12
